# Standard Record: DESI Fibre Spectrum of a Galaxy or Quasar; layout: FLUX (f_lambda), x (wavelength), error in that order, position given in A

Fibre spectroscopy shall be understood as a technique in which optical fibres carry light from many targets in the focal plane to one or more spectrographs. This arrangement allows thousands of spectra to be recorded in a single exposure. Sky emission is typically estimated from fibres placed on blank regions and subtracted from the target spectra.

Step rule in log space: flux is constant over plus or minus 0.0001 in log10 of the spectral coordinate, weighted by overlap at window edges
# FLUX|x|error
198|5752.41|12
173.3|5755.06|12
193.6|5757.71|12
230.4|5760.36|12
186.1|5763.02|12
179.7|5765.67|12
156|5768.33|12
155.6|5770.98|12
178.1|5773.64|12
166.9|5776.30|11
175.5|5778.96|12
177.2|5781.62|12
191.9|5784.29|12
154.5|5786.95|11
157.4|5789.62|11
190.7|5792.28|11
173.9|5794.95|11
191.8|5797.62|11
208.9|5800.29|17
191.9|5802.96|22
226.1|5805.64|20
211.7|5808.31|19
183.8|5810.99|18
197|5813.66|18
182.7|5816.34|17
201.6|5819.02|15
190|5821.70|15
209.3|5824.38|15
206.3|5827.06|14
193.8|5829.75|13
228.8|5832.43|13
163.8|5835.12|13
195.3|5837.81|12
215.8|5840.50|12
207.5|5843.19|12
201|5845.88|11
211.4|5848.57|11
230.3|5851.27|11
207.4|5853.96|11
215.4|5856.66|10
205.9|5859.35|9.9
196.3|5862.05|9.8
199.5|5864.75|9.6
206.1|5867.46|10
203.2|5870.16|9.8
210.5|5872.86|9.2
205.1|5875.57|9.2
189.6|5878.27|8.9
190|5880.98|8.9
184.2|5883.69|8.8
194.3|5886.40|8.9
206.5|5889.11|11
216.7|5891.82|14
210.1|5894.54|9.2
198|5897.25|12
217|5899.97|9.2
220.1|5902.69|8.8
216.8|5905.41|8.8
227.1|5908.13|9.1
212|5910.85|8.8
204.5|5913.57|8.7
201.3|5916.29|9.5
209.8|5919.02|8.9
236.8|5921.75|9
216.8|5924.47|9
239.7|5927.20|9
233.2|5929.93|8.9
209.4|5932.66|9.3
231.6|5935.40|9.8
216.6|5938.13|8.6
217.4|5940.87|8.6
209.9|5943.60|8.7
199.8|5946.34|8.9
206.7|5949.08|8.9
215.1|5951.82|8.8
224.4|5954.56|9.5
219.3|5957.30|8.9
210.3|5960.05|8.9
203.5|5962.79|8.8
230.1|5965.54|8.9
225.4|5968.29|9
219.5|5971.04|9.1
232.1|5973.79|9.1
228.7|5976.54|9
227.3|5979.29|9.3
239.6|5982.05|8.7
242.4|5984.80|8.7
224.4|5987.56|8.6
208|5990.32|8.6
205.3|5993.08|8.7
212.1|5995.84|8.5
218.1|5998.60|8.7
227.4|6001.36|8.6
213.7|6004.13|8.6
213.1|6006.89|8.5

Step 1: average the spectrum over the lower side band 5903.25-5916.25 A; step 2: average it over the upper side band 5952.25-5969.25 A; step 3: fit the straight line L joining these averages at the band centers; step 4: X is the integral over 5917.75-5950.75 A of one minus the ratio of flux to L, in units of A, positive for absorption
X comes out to -0.4 A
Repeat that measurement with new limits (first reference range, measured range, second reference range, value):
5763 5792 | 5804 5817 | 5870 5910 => -1.42 A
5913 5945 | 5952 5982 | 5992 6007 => -0.75 A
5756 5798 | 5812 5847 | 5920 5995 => -1.56 A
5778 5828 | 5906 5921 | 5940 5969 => -0.31 A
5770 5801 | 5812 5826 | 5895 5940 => -0.67 A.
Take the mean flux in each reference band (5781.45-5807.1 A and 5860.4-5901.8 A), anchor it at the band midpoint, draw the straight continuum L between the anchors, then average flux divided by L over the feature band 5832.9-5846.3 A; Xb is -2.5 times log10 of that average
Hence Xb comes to -0.020 mag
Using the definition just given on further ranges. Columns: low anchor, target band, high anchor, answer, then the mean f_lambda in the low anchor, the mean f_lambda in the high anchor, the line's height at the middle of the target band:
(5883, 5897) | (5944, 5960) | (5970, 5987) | 0.05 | 203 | 232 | 223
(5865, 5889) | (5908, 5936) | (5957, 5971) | -0.06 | 198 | 218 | 208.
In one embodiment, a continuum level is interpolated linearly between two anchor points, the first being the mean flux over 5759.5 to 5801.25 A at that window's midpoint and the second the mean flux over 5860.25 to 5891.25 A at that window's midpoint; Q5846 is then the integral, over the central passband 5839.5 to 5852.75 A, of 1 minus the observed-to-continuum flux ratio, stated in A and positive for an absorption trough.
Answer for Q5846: -1.4 A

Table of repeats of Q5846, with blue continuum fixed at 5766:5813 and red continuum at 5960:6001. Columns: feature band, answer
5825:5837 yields -0.5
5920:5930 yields -0.9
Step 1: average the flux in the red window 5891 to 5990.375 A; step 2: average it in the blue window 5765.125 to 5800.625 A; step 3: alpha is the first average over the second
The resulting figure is 1.26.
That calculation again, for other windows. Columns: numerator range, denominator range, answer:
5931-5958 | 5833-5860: 1.04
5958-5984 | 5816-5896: 1.11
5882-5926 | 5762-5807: 1.17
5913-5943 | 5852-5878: 1.07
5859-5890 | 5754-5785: 1.10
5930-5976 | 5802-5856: 1.07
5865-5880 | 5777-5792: 1.17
